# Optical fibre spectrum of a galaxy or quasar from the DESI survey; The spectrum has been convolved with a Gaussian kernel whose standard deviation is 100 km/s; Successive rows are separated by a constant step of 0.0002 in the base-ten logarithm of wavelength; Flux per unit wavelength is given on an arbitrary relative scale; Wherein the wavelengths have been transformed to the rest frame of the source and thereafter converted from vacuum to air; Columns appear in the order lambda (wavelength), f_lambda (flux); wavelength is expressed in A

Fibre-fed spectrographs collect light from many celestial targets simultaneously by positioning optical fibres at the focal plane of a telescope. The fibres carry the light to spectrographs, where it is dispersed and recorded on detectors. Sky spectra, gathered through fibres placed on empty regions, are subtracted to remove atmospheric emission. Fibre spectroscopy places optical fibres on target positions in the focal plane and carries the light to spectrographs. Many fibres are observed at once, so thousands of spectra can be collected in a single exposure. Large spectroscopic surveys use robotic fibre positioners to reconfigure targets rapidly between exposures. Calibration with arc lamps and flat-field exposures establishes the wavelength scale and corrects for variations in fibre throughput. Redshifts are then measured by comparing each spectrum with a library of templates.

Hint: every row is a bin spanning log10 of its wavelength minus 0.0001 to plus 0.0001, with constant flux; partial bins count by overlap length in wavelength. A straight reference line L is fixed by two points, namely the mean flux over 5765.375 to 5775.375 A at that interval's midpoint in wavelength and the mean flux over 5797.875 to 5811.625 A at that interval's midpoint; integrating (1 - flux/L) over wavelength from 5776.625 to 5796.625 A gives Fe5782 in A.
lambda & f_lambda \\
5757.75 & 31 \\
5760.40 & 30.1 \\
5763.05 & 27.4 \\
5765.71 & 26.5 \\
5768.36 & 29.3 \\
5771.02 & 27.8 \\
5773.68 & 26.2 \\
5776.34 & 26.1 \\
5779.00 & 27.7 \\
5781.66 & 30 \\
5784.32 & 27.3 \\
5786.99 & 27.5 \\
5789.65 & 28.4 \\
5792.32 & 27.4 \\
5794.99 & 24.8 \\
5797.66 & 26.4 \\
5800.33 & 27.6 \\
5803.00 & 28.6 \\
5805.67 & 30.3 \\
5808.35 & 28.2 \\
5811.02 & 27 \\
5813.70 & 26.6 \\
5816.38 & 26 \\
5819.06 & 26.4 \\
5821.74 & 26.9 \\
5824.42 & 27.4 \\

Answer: 0.3 A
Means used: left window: 27.5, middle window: 27.5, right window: 28.3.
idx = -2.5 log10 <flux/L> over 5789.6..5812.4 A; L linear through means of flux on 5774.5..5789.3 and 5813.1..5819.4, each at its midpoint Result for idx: -0.03 mag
